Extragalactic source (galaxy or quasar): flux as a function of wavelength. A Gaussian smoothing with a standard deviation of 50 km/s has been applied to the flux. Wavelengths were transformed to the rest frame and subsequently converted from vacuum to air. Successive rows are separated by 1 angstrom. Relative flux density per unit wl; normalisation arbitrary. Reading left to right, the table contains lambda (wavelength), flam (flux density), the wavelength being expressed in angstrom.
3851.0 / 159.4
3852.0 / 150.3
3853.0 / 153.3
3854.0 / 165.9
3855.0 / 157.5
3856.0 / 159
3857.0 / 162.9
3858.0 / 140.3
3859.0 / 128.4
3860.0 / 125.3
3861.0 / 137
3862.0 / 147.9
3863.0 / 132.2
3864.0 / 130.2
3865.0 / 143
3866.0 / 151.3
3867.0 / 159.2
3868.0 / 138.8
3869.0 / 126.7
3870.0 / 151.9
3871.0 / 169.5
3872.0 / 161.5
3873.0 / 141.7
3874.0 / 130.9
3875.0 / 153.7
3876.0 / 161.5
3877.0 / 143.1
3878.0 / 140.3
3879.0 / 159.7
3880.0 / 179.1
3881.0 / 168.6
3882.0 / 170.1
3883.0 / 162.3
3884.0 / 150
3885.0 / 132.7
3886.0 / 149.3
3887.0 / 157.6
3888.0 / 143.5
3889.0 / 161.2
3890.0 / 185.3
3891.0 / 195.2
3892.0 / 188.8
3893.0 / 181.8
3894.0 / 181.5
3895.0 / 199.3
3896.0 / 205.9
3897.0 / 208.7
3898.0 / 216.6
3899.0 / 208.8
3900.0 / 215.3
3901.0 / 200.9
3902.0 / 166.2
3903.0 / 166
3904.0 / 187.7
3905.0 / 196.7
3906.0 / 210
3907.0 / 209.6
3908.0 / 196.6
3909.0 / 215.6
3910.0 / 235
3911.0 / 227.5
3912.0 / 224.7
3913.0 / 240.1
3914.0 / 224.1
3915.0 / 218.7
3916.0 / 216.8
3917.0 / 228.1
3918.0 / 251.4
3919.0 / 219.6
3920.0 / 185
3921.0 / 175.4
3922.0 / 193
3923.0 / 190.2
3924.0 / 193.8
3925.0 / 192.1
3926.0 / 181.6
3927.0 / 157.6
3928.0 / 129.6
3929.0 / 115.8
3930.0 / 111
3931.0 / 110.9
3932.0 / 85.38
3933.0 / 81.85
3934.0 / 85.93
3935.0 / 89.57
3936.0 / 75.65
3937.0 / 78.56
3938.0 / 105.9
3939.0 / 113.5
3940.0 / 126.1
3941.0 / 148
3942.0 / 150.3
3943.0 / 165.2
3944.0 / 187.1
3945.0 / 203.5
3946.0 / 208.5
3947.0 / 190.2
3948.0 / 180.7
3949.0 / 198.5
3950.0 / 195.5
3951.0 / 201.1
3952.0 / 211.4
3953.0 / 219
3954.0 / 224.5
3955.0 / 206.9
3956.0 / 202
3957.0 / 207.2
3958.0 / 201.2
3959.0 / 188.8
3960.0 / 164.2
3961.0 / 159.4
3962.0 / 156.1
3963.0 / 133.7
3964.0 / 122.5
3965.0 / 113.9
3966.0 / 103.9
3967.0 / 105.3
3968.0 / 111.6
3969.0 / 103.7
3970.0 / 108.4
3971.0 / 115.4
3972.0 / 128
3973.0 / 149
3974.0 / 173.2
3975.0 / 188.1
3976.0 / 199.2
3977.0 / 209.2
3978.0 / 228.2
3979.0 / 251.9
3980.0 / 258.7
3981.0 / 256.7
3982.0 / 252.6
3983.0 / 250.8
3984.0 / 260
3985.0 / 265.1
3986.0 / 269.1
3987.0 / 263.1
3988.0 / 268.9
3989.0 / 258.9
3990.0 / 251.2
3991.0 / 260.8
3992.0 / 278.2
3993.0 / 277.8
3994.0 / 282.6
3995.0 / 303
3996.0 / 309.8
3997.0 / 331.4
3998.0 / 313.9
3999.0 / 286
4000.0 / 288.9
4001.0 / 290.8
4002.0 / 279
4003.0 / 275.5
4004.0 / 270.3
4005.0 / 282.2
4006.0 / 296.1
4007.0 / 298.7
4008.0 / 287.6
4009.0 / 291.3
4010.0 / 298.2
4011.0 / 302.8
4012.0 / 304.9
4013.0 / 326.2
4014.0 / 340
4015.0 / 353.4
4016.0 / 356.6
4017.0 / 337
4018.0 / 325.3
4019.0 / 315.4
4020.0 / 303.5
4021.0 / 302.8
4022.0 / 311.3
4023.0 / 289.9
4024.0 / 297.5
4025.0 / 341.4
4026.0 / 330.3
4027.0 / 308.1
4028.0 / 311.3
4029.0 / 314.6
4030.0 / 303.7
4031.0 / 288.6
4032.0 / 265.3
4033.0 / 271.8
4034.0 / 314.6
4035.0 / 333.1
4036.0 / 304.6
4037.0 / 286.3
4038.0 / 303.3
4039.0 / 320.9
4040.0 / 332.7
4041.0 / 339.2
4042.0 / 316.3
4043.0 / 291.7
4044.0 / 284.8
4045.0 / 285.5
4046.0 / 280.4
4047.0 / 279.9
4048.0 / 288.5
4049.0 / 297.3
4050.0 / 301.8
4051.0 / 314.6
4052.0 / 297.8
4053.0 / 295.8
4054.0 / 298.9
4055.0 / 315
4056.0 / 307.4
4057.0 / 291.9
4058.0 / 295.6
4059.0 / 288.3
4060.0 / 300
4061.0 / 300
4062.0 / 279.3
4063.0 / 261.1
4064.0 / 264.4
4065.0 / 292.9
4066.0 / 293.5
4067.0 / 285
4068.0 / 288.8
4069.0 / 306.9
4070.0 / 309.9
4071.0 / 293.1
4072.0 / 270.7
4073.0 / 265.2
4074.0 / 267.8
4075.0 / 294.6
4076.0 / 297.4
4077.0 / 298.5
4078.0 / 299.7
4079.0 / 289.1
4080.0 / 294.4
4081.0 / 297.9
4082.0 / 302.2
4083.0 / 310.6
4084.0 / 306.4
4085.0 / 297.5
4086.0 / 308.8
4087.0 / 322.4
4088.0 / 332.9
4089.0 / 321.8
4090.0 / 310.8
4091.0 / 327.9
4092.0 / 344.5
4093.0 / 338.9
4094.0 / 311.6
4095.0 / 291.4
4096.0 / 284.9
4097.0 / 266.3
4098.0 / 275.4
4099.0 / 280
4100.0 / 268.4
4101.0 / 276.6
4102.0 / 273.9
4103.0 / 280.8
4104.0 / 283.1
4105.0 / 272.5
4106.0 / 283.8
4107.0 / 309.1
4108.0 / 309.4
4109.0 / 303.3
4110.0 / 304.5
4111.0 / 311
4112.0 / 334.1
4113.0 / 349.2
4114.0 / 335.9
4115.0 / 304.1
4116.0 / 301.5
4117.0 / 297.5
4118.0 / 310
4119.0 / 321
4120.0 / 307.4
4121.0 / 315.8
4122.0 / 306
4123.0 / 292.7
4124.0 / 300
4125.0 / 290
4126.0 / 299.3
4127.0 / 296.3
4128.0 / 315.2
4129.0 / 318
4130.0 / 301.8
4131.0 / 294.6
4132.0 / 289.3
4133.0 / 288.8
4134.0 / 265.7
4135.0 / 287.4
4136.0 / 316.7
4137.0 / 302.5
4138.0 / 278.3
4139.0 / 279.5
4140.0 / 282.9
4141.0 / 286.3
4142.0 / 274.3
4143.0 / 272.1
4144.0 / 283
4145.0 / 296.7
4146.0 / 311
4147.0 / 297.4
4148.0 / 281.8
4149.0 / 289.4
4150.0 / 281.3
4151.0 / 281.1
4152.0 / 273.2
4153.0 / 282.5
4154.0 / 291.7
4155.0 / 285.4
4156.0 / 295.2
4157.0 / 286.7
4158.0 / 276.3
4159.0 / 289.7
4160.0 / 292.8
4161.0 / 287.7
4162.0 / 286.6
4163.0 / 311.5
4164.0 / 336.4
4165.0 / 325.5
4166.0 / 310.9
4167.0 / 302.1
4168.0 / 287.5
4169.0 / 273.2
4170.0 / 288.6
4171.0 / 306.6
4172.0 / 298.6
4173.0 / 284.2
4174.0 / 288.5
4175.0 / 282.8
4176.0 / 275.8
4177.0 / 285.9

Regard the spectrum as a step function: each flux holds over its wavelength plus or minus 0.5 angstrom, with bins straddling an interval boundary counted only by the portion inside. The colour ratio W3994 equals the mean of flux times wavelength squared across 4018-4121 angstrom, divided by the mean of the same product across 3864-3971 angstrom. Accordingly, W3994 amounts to 1.93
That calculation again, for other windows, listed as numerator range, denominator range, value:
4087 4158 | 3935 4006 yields 1.56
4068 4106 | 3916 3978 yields 1.98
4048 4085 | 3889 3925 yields 1.56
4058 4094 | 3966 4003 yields 1.34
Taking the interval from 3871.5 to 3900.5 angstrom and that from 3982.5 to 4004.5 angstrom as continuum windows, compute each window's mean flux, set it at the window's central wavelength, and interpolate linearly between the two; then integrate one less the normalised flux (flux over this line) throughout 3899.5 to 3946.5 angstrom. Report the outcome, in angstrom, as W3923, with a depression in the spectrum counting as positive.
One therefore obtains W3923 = 7.49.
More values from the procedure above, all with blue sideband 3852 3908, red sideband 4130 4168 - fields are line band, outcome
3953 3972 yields 4.7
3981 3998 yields -4.6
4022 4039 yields -5.0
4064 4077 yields -1.7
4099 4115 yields -1.6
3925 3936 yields 4.2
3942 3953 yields 0.2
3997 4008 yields -3.3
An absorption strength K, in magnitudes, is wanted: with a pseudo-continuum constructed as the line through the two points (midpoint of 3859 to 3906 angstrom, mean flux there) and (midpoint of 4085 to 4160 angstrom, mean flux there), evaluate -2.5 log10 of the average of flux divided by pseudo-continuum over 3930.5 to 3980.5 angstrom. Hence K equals 0.28 mag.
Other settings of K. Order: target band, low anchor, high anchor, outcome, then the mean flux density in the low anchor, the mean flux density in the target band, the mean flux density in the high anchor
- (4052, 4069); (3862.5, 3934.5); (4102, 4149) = -0.11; 173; 292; 298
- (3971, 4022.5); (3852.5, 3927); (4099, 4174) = -0.20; 177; 274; 296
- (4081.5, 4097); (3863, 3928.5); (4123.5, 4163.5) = -0.17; 181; 313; 290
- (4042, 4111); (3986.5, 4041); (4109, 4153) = 0.02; 301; 295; 298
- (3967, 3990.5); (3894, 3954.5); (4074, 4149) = 0.04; 179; 207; 299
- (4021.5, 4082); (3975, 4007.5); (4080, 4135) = -0.04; 270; 298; 302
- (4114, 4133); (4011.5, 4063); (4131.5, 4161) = -0.05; 306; 304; 287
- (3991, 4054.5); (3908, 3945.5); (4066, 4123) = -0.24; 166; 303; 301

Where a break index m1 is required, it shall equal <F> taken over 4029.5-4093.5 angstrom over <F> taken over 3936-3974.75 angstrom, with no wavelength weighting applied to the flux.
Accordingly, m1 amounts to 1.89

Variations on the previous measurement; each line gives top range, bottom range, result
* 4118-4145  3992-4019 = 0.97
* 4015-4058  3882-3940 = 1.76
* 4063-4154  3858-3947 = 1.78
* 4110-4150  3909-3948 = 1.79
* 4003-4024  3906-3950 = 1.81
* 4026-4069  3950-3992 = 1.52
